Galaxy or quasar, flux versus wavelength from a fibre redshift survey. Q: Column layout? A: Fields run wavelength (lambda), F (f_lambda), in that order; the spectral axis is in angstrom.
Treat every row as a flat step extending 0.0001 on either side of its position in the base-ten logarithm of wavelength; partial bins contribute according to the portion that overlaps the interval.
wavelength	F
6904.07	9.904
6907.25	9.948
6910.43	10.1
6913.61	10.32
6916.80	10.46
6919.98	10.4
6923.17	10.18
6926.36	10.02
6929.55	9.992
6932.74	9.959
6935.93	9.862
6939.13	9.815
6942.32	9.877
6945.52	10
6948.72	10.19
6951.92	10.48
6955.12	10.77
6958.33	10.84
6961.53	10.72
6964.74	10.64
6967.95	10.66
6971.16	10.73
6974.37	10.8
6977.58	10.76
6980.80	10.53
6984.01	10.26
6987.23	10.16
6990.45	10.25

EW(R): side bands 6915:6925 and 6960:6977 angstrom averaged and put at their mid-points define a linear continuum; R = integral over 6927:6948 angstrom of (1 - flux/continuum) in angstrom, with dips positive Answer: 1.1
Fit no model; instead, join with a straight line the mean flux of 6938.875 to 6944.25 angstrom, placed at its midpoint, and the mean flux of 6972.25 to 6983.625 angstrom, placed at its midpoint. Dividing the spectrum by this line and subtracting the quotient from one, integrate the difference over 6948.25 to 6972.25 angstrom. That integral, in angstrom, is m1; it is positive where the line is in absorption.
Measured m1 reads -0.9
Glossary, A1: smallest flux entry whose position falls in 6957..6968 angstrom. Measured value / 10.64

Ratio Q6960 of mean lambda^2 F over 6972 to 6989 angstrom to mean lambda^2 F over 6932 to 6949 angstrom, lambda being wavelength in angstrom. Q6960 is 1.1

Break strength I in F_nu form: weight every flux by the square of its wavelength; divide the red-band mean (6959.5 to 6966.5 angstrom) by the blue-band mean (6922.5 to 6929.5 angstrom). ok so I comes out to 1.1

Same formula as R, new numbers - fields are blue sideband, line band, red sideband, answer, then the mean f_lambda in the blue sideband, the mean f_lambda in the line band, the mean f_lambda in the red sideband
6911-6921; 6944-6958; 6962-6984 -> 0.19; 10.4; 10.4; 10.7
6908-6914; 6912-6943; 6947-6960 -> 0.66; 10.2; 10.1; 10.6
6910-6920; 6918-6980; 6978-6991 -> -0.10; 10.3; 10.4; 10.3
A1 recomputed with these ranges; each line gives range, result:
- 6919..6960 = 9.815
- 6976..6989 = 10.16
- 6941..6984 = 9.877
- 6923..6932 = 9.992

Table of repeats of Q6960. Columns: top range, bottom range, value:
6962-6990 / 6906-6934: 1.06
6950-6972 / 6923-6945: 1.08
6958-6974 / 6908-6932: 1.07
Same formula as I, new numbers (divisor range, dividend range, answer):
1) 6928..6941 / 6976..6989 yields 1.07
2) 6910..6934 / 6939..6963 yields 1.03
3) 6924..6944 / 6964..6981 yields 1.09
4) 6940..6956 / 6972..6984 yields 1.05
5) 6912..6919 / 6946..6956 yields 1.01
